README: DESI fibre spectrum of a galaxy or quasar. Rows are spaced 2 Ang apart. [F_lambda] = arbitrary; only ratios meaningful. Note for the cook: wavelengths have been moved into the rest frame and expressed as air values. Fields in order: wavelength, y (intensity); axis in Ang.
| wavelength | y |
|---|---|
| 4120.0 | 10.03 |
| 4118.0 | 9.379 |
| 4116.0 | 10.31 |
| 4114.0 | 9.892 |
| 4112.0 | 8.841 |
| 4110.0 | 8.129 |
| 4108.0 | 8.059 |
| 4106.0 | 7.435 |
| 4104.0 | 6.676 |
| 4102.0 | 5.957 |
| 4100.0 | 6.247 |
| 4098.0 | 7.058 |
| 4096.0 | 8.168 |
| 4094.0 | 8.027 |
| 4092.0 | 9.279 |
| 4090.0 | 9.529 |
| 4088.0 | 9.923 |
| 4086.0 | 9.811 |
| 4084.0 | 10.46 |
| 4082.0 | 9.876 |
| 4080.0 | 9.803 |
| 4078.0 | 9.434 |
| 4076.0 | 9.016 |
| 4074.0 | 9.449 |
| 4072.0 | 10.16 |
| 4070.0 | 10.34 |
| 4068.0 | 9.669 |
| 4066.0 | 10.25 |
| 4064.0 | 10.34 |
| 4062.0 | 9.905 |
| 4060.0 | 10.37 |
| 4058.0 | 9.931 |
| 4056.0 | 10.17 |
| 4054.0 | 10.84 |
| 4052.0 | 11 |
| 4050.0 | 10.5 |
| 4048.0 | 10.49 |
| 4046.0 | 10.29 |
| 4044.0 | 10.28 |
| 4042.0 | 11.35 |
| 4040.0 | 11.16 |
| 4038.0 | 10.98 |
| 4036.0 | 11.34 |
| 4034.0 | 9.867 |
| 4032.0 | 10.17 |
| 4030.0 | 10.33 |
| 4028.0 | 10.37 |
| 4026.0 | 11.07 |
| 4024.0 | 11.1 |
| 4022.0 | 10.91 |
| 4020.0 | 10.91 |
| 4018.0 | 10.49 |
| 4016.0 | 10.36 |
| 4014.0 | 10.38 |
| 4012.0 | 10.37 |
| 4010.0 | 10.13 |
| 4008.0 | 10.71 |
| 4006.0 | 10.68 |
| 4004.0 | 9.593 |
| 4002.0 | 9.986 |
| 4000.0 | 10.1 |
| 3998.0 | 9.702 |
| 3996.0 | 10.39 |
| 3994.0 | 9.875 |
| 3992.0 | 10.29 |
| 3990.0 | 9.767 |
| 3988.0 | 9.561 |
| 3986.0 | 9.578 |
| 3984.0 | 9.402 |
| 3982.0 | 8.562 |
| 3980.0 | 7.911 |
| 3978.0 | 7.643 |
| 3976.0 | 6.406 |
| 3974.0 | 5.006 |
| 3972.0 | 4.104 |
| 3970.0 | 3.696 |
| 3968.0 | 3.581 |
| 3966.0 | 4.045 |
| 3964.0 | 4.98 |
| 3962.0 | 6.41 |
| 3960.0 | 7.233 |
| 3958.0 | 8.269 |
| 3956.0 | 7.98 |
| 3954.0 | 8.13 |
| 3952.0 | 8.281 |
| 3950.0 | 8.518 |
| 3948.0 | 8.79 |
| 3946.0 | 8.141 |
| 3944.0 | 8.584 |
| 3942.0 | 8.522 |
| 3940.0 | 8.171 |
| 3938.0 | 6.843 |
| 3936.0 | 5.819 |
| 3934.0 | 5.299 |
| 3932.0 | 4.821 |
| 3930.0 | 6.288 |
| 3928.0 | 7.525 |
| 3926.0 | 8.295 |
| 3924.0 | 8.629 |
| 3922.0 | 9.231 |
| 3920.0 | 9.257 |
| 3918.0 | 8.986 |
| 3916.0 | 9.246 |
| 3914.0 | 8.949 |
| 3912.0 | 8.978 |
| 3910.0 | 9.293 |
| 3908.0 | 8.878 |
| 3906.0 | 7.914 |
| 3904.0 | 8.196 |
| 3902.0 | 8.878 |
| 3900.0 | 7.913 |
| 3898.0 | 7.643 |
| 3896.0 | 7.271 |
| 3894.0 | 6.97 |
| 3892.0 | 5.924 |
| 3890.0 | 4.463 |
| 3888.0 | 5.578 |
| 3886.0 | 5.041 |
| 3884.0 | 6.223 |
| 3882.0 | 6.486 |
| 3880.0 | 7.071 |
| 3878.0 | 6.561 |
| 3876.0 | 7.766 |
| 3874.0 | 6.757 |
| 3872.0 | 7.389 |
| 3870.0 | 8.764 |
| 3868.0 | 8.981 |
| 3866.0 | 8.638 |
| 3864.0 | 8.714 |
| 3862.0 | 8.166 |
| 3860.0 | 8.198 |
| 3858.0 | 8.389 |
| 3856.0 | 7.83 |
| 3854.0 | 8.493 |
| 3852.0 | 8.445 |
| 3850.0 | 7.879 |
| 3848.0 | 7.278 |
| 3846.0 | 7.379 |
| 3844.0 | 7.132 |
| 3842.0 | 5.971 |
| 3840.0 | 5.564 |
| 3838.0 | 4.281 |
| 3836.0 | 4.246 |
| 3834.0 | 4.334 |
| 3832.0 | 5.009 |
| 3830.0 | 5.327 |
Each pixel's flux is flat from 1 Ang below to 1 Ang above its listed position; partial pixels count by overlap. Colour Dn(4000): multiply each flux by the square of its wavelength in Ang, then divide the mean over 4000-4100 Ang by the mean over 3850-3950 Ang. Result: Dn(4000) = 1.41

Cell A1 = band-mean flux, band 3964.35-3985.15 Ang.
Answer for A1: 6.03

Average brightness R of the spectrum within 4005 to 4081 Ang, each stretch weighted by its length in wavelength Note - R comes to 10.4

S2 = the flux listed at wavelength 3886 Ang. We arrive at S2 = 5.041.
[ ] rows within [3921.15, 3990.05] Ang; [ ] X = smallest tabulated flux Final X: 3.581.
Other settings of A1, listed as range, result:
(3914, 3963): 7.83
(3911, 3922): 9.1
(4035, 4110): 9.54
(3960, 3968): 5.21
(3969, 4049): 9.63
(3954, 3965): 7.08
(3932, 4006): 7.75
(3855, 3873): 8.34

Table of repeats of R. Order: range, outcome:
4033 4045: 10.8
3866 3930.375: 7.7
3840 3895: 7.25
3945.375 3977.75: 6.48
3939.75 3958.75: 8.35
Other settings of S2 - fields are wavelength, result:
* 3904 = 8.196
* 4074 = 9.449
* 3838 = 4.281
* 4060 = 10.37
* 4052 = 11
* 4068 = 9.669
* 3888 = 5.578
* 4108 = 8.059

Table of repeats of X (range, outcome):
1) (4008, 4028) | 10.13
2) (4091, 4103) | 5.957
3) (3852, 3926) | 4.463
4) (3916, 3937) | 4.821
